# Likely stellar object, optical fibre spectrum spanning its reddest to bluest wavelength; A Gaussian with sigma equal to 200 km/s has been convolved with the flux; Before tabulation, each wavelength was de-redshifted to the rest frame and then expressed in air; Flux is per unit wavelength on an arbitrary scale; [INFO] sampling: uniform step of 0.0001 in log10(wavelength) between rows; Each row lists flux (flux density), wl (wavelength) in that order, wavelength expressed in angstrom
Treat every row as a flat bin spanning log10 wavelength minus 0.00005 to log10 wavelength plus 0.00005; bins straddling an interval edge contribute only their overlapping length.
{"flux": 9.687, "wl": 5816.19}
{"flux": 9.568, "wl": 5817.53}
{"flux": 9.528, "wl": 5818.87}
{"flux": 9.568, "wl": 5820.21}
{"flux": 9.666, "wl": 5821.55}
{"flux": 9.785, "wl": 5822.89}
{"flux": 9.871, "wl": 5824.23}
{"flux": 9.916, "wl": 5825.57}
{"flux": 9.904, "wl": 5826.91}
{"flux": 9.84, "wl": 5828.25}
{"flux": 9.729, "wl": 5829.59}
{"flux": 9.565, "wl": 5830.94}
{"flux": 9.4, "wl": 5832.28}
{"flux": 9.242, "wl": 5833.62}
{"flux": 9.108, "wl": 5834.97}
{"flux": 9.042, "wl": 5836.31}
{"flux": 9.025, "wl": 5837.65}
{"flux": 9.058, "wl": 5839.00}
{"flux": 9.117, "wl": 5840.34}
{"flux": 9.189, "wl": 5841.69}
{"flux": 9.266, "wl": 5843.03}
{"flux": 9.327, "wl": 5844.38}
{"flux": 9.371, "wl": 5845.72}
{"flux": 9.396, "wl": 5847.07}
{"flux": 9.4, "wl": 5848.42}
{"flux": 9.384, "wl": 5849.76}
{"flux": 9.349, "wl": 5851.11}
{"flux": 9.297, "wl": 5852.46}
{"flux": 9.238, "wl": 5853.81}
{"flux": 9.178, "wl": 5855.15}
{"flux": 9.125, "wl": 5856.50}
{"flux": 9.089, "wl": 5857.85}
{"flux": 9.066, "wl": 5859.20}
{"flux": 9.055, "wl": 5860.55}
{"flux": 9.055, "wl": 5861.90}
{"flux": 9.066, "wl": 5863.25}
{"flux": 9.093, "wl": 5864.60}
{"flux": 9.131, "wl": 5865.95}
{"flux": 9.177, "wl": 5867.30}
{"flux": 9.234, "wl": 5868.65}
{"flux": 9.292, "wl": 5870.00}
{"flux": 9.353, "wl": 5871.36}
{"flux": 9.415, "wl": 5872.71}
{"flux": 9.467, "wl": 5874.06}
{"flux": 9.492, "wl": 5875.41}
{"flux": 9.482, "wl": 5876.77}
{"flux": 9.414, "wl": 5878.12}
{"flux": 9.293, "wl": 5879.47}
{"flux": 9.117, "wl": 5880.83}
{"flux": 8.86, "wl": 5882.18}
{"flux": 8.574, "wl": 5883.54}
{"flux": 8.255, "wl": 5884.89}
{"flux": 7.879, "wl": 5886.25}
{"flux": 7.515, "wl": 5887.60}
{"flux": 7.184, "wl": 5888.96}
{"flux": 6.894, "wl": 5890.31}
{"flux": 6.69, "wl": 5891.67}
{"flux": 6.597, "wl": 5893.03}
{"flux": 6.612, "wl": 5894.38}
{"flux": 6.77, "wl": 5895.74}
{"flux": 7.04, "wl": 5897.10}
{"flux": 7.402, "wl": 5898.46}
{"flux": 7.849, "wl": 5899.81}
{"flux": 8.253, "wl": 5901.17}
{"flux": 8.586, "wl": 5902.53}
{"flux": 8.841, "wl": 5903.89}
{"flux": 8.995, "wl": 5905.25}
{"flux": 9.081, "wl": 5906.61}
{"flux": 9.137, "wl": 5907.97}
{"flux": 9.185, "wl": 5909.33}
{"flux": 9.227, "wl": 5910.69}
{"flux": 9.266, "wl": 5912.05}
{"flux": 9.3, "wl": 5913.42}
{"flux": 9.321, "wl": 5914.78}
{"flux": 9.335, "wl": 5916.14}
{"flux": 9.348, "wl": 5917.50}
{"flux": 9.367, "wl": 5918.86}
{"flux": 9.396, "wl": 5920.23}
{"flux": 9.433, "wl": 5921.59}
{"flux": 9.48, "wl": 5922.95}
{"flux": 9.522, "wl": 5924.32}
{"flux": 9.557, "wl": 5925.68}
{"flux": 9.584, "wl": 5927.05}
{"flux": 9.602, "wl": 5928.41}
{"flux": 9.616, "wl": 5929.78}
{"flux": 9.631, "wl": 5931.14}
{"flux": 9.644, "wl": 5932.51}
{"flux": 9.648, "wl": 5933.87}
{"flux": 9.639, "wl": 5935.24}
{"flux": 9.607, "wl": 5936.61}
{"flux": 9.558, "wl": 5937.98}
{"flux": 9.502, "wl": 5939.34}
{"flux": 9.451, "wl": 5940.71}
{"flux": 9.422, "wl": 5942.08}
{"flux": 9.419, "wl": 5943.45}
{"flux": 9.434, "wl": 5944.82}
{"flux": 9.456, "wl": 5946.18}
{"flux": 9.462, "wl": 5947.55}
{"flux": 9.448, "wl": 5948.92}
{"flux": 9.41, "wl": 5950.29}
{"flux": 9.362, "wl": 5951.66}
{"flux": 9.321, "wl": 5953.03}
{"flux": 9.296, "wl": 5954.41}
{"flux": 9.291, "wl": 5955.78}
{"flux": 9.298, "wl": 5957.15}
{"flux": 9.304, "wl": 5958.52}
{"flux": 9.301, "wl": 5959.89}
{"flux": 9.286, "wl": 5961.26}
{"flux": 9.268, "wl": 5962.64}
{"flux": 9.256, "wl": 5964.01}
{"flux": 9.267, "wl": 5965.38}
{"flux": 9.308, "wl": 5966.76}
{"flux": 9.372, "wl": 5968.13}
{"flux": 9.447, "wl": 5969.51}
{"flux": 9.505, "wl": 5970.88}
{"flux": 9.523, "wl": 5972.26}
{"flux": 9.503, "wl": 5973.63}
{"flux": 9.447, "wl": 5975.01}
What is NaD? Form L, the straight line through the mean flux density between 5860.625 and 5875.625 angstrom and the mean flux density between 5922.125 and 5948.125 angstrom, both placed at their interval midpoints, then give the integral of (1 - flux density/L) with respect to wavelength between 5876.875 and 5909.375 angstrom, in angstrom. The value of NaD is 4.4 angstrom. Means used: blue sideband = 9.24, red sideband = 9.54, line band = 8.09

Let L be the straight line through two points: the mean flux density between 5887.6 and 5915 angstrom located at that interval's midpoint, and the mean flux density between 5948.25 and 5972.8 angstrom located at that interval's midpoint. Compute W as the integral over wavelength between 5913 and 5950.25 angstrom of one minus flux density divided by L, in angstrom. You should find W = -3.3 angstrom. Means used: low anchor 8.08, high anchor 9.34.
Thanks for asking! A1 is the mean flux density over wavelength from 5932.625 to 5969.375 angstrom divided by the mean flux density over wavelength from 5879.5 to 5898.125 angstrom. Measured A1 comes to 1.2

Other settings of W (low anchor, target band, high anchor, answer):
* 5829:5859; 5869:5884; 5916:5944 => 0.2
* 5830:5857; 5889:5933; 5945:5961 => 3.0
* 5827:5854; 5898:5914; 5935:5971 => 1.0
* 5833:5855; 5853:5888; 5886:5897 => -4.8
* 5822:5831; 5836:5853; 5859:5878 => 0.6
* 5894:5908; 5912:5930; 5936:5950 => -1.5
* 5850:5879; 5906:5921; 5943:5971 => 0.1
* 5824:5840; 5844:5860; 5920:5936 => 0.4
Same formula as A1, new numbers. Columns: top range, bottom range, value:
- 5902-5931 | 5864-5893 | 1.08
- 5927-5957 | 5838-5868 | 1.03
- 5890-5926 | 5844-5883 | 0.92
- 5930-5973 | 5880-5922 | 1.13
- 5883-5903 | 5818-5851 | 0.79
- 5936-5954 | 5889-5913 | 1.18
